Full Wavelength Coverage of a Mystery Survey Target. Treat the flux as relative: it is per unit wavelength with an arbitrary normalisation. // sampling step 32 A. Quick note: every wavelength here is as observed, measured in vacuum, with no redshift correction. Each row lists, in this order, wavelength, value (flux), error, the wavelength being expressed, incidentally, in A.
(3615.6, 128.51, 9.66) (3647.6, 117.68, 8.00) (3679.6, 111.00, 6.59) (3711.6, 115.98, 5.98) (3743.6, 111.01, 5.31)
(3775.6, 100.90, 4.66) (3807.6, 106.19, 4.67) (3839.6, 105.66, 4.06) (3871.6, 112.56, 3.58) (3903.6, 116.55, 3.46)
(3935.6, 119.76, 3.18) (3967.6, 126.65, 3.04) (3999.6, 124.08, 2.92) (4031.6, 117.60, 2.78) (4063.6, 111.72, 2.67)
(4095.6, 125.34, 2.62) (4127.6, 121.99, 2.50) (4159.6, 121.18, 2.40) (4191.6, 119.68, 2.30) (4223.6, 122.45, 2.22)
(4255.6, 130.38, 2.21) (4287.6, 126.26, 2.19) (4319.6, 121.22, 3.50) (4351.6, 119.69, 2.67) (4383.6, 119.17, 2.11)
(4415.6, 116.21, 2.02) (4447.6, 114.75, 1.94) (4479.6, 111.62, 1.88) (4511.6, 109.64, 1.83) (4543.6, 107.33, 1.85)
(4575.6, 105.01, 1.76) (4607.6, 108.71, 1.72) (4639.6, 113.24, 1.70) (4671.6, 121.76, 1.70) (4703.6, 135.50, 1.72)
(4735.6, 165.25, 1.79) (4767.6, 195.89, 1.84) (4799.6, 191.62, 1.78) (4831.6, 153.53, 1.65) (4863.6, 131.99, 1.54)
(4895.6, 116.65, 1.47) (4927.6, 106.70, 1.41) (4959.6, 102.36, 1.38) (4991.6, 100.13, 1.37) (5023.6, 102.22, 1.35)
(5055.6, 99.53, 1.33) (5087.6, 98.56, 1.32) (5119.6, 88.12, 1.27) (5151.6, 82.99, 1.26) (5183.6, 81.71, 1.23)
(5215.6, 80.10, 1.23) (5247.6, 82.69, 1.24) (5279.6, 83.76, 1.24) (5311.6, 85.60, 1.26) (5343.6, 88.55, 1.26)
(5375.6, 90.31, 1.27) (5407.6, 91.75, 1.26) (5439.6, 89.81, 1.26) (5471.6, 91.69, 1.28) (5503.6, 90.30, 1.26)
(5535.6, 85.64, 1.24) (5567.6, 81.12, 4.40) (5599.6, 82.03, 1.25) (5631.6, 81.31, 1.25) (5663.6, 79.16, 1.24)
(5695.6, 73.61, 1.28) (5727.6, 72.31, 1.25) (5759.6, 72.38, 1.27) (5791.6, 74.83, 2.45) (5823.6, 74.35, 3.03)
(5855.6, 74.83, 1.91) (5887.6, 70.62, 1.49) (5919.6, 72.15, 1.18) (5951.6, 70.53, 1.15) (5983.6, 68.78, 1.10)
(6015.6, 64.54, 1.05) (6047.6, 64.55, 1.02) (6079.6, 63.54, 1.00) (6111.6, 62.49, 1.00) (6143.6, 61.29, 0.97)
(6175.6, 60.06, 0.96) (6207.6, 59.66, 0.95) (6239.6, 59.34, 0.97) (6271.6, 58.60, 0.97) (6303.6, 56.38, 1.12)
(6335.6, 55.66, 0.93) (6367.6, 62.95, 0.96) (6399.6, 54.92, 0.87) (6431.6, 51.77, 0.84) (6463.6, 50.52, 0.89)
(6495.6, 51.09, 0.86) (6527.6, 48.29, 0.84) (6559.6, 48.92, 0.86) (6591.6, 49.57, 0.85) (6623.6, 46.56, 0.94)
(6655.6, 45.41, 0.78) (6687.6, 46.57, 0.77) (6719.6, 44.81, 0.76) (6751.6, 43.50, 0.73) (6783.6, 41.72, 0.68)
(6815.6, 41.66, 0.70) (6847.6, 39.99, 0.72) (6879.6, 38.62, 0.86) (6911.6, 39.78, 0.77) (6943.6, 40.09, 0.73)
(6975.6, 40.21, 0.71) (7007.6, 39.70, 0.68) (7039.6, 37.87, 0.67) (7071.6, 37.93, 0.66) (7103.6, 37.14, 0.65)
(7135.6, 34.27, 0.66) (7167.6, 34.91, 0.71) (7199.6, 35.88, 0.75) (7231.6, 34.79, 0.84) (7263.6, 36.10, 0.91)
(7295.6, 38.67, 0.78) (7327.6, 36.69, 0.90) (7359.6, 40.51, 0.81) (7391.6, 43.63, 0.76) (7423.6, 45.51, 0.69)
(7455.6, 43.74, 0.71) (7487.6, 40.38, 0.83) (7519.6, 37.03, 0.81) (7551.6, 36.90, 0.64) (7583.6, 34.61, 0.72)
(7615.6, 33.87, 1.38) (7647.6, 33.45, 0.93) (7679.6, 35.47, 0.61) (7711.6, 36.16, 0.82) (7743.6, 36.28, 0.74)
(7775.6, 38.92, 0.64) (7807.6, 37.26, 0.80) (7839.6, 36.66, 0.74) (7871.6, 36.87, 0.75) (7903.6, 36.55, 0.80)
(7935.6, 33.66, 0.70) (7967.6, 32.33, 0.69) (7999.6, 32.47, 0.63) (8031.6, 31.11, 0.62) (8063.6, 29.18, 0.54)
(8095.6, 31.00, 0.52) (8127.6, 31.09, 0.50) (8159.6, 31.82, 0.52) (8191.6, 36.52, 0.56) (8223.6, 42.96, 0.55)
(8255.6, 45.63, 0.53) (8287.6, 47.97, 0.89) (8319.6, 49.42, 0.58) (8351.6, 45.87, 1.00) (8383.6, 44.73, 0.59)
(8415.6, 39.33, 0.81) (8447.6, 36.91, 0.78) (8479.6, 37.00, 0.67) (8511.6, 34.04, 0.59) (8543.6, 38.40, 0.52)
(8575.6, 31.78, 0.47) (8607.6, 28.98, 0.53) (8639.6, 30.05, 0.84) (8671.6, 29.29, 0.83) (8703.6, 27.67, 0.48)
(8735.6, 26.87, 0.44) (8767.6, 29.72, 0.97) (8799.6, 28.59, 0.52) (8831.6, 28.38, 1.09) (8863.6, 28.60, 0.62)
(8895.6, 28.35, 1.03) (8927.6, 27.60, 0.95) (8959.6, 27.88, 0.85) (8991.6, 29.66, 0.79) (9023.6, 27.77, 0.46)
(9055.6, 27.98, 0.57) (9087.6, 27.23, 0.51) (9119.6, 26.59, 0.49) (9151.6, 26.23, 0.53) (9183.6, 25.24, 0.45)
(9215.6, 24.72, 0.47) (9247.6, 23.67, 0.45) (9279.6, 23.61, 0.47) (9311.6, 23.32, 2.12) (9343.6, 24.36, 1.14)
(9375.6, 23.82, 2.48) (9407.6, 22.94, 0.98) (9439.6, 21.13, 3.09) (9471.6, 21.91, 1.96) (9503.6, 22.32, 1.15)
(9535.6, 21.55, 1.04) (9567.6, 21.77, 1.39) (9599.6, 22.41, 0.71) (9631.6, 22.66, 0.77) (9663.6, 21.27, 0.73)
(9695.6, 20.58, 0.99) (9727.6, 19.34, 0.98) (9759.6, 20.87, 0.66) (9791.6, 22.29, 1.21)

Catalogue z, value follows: 0.708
